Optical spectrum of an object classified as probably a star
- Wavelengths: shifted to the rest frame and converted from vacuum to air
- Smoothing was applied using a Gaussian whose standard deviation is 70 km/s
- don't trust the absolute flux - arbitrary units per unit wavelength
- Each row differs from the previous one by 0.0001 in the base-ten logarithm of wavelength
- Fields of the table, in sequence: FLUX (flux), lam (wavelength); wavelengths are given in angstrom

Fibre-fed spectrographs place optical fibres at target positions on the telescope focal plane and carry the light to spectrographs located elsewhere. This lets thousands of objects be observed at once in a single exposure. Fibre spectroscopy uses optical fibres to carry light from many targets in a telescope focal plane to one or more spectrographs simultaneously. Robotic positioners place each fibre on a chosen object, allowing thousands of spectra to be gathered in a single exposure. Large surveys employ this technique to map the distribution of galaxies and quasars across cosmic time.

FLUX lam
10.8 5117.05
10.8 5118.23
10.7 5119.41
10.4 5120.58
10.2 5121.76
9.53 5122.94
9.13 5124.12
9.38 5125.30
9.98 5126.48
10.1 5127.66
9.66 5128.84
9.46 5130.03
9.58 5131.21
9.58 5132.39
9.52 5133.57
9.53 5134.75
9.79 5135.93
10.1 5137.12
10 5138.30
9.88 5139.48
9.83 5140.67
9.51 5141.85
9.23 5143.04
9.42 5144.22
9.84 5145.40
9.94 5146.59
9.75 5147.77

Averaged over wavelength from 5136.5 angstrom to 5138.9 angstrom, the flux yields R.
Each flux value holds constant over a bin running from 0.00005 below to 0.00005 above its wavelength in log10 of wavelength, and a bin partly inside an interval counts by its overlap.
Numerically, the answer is 10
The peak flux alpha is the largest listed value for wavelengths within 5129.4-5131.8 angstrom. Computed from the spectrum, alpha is 9.58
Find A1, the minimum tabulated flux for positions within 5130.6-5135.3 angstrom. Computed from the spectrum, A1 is 9.52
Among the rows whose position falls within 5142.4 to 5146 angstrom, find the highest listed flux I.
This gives 9.84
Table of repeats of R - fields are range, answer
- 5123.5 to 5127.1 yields 9.5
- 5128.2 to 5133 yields 9.57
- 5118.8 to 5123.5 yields 10.2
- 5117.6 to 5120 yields 10.8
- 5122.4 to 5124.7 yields 9.33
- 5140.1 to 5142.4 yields 9.69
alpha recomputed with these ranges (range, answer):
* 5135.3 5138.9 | 10.1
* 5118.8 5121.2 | 10.7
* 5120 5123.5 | 10.4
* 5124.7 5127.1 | 9.98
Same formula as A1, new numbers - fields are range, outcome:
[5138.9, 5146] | 9.23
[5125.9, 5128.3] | 9.98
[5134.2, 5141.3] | 9.53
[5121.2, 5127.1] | 9.13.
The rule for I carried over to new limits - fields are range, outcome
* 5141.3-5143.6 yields 9.51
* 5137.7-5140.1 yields 10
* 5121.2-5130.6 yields 10.2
